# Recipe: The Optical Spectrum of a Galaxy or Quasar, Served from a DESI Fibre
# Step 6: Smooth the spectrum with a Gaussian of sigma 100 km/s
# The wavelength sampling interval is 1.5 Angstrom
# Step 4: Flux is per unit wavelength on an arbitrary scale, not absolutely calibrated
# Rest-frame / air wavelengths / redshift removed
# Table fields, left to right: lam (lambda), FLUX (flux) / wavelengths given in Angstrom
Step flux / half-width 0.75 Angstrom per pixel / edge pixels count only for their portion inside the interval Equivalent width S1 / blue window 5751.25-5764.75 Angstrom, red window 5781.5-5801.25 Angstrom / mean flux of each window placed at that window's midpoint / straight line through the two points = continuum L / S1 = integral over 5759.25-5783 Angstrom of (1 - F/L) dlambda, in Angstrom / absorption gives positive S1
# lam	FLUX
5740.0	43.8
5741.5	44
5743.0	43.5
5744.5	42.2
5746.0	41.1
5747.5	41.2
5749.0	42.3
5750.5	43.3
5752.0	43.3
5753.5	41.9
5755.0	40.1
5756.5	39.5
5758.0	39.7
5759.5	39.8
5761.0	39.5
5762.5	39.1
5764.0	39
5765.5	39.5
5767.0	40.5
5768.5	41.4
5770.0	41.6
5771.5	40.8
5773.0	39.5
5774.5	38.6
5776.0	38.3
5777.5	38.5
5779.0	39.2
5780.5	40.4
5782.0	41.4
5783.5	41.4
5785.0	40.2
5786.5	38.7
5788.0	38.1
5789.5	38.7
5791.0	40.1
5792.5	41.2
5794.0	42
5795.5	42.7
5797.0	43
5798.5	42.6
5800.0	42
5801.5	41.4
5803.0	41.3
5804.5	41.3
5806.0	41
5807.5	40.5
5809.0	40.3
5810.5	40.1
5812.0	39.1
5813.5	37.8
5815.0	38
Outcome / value 0.4 Angstrom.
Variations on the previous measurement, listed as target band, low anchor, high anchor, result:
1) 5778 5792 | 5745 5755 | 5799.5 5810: 0.5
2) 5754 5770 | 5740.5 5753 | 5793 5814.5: 0.9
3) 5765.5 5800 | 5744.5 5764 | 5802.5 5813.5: 0.1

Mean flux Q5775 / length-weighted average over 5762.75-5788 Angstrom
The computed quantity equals 39.9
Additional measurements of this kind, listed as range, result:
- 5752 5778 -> 40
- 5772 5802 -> 40.4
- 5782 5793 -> 39.9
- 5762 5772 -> 40.3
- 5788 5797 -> 40.9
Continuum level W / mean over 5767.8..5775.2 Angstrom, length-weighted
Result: 40.4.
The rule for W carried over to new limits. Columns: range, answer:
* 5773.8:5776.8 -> 38.4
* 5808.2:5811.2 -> 40.2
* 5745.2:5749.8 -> 41.6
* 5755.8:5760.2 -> 39.7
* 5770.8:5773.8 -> 40.1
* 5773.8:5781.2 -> 39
